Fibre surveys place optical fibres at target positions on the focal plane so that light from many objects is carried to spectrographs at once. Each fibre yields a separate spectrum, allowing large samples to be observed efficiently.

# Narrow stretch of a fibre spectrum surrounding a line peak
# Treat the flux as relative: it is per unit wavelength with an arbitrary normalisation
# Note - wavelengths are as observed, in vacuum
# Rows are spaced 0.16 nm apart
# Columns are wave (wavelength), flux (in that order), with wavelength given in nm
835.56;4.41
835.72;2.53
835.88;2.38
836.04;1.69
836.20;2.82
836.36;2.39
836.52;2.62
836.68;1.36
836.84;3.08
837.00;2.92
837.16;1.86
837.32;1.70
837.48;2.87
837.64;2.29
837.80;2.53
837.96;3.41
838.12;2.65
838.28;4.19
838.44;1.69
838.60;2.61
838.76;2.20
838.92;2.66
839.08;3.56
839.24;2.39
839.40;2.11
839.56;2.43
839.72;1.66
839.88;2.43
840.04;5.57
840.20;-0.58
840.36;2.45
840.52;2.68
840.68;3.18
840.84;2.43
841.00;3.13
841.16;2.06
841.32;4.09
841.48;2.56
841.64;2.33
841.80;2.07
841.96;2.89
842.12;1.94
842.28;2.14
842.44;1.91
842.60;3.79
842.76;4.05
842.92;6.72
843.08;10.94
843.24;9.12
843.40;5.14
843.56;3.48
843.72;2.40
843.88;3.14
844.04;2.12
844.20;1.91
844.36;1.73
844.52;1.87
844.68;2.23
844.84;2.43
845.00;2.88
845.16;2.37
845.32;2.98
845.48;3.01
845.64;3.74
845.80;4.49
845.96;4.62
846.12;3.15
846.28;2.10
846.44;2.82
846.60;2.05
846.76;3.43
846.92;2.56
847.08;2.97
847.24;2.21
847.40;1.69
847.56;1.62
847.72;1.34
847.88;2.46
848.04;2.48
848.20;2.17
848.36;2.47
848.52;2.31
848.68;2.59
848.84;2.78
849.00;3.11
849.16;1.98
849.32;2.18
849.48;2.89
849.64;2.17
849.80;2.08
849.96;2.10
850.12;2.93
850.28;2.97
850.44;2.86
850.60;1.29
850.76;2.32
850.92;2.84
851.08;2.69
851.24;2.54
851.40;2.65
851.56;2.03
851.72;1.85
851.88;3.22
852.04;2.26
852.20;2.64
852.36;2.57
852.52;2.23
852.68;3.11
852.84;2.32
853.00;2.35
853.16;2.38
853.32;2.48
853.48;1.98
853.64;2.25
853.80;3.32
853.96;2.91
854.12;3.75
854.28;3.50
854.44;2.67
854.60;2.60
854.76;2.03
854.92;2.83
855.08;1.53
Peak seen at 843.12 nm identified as H-alpha 6563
